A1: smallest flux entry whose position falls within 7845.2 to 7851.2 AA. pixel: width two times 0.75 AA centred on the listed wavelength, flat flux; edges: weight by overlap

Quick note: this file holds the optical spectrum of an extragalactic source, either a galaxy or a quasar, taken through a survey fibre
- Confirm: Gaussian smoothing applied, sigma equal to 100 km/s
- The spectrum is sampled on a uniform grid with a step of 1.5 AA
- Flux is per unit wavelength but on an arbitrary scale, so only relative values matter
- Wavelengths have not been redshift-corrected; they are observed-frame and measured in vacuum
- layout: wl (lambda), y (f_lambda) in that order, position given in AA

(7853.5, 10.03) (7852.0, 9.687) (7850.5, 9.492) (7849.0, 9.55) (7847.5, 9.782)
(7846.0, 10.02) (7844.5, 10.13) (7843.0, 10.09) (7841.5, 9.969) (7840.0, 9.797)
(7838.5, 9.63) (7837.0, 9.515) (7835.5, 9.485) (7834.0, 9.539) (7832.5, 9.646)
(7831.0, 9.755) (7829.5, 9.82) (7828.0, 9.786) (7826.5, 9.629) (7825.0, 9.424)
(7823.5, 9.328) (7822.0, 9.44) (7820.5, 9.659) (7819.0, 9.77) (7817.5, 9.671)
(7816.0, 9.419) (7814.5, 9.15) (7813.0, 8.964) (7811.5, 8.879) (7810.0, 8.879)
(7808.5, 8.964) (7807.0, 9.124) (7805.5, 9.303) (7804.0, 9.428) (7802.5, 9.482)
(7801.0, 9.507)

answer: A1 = 9.492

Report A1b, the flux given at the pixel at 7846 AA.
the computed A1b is 10.02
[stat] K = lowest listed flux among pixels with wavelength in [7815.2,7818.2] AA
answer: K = 9.419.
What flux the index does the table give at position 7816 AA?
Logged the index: 9.419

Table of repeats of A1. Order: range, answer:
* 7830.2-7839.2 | 9.485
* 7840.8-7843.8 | 9.969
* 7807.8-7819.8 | 8.879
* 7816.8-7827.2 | 9.328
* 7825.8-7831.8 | 9.629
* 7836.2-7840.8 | 9.515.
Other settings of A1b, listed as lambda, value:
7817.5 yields 9.671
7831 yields 9.755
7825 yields 9.424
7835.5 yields 9.485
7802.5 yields 9.482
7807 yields 9.124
